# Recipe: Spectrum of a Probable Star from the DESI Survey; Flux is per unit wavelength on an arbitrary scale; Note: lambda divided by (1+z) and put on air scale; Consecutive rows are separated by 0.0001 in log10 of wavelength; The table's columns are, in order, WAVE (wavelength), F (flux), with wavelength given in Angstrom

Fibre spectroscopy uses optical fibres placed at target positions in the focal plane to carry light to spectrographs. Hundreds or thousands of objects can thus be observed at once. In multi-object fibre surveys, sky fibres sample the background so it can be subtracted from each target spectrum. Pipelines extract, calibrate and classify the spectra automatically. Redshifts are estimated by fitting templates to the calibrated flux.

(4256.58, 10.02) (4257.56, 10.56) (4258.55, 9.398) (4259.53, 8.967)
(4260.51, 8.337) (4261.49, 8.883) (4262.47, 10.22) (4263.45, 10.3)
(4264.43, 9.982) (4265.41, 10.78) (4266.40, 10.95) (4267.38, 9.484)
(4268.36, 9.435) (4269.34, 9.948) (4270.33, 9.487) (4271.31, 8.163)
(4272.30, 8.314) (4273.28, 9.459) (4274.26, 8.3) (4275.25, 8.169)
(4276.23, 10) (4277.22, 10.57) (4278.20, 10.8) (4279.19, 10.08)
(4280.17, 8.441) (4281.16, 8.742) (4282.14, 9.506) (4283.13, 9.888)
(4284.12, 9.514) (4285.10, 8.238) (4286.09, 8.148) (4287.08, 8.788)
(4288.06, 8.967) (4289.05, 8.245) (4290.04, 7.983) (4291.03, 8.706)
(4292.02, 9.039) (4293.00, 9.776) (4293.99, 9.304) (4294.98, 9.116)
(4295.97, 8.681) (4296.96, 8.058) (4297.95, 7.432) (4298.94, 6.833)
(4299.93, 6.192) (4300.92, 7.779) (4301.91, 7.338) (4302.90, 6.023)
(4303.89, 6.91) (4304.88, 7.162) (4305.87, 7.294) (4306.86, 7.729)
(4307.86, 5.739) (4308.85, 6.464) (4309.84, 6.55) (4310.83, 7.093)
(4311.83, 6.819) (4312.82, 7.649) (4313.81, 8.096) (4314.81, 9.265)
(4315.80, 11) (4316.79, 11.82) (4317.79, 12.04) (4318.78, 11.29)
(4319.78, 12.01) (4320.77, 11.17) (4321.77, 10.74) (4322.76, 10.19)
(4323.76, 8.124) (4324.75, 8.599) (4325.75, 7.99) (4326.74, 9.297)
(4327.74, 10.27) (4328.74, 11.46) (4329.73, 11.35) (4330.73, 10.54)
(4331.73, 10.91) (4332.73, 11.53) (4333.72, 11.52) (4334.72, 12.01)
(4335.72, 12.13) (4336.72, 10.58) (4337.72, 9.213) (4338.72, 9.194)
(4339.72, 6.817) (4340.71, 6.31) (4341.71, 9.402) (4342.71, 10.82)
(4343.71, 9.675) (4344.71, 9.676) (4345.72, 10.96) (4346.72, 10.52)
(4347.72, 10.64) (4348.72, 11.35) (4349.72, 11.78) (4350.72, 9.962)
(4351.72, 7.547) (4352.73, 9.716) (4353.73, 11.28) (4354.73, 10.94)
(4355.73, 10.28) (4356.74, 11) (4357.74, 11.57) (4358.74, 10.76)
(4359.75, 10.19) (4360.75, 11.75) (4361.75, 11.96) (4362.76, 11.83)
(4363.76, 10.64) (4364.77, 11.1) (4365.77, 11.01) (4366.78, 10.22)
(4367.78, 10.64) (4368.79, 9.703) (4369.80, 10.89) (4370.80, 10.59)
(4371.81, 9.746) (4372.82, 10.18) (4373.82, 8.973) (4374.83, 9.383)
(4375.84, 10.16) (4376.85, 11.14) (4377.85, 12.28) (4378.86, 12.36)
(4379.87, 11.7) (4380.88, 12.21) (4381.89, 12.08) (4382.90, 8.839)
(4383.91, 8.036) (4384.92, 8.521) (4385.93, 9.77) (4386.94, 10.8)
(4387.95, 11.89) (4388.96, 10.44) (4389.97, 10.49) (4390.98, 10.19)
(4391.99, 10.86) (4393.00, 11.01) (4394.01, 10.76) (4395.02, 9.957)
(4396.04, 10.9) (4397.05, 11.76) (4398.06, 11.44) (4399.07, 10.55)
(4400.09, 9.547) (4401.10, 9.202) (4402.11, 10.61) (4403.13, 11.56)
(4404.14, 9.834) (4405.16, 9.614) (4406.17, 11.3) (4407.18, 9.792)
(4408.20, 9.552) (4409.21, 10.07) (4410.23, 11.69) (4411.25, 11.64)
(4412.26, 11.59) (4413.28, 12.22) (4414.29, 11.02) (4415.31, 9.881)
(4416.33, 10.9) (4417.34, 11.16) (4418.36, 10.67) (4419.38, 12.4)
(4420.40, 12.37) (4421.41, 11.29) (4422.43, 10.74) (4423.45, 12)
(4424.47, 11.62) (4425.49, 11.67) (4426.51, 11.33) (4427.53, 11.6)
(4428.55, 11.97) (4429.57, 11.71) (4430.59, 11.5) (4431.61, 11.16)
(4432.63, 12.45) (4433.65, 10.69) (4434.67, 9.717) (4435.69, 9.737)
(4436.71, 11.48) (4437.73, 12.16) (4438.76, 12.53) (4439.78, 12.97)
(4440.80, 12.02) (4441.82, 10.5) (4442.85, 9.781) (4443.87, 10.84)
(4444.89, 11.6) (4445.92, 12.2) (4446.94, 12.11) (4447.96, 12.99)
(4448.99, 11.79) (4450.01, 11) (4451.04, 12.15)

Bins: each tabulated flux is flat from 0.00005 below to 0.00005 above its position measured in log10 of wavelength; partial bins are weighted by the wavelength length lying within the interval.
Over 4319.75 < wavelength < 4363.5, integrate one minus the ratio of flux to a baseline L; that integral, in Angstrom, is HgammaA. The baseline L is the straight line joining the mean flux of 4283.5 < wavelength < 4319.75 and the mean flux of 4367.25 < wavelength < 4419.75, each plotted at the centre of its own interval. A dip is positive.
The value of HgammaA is -4.8 Angstrom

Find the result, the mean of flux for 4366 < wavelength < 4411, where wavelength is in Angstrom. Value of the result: 10.5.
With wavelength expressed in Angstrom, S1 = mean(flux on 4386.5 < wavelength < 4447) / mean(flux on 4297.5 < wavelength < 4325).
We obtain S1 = 1.32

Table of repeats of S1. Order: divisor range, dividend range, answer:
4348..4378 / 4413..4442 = 1.08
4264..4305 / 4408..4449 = 1.30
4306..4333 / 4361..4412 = 1.12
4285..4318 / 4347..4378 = 1.31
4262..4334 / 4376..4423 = 1.19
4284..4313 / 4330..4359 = 1.33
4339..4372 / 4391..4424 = 1.05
